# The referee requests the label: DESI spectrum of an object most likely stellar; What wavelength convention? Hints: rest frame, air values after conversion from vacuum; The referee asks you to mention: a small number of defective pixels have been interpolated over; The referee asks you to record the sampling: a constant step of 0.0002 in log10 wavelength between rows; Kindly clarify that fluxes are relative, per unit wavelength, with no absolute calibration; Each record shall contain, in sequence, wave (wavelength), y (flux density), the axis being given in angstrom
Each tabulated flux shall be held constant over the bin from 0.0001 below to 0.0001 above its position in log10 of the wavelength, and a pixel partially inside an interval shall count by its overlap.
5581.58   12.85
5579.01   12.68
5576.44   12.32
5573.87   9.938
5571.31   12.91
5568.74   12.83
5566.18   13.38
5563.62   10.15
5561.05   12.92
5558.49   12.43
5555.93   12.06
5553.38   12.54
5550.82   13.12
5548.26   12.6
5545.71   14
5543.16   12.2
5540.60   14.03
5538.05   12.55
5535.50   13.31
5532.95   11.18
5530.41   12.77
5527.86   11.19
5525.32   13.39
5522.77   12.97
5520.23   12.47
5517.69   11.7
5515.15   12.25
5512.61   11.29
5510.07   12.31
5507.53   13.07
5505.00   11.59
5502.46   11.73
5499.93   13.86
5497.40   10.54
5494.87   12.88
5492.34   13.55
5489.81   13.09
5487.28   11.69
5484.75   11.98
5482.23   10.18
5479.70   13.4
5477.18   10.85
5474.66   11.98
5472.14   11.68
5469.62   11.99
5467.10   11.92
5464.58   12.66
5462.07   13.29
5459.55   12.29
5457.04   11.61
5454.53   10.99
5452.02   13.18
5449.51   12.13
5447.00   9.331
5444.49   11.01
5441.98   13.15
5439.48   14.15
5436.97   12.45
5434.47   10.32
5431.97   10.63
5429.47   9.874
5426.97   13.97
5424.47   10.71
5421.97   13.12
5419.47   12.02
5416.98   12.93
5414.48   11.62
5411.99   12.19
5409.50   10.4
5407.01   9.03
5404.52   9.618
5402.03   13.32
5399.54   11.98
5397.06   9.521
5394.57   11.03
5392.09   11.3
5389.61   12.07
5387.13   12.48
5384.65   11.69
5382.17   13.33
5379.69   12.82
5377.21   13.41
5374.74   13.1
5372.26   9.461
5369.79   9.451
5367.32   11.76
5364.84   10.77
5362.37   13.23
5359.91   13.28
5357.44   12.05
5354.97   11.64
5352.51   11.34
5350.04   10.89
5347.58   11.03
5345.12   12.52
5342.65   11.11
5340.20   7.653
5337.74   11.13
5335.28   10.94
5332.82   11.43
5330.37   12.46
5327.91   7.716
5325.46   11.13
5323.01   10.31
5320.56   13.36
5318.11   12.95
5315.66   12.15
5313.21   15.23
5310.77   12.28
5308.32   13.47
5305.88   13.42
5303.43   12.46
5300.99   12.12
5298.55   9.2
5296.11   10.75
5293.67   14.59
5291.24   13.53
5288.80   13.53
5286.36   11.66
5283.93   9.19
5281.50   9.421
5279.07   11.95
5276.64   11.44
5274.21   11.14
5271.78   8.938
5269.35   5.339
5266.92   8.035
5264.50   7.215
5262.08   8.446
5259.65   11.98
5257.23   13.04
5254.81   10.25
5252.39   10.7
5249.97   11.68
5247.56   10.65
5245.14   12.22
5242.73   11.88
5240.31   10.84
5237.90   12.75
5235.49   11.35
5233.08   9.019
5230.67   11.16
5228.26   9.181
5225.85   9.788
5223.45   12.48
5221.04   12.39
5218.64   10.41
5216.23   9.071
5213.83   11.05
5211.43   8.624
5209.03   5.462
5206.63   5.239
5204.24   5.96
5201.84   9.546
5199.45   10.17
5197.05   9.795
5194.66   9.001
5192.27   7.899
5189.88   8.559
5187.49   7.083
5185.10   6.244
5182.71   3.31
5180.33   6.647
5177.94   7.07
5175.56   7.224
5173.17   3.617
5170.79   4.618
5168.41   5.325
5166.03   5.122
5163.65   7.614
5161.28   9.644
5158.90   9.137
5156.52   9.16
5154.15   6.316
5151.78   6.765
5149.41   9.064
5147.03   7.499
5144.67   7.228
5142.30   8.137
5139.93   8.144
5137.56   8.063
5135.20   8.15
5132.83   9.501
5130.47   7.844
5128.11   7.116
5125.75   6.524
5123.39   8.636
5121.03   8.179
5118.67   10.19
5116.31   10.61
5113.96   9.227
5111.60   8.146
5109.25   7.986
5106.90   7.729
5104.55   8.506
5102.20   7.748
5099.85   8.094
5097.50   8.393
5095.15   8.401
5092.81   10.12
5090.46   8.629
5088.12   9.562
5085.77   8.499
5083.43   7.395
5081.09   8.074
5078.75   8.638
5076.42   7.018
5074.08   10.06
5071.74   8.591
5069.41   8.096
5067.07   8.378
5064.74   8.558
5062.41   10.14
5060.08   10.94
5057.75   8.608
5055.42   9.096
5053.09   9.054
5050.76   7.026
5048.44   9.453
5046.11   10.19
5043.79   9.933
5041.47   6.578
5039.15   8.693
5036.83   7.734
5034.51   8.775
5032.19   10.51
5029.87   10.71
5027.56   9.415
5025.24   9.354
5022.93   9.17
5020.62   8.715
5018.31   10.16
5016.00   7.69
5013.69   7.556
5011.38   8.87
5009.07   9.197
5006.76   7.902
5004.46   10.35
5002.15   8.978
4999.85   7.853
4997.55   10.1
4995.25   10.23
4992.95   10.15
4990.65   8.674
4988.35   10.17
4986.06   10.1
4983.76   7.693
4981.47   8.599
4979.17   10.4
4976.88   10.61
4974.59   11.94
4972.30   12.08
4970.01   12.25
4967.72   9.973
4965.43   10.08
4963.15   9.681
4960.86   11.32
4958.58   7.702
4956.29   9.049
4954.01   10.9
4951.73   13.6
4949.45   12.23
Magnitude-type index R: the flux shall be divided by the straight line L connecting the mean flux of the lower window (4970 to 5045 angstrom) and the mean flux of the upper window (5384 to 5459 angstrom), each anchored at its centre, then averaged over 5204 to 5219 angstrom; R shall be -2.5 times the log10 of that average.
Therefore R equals 0.30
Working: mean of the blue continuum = 9.38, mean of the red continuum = 11.6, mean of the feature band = 7.97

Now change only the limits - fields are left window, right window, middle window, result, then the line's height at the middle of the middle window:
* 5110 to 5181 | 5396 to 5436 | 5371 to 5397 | -0.099 mag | 10.9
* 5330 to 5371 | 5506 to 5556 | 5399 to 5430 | 0.012 mag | 11.8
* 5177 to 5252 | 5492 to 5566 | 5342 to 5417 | -0.066 mag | 10.9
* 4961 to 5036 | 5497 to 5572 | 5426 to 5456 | 0.021 mag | 12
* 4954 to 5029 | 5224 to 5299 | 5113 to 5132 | 0.183 mag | 10.1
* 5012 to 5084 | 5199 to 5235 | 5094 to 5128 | 0.078 mag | 9.04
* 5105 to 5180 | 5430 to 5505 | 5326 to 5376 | -0.069 mag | 10.5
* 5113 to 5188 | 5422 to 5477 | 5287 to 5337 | -0.228 mag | 9.85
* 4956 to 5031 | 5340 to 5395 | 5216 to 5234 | 0.038 mag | 10.9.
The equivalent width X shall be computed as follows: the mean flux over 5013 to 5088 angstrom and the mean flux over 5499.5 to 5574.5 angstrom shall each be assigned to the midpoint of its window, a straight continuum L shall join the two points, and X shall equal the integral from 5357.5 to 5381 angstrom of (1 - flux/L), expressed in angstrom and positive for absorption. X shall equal -1.5 angstrom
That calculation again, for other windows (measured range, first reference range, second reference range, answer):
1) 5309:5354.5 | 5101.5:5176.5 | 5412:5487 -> -4.9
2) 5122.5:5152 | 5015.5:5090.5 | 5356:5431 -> 5.1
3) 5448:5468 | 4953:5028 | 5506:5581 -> -0.4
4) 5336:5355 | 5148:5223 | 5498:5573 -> -1.9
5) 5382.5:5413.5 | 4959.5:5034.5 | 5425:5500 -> 1.0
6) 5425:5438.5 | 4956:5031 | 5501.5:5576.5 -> 0.4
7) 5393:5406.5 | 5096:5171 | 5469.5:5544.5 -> 0.1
